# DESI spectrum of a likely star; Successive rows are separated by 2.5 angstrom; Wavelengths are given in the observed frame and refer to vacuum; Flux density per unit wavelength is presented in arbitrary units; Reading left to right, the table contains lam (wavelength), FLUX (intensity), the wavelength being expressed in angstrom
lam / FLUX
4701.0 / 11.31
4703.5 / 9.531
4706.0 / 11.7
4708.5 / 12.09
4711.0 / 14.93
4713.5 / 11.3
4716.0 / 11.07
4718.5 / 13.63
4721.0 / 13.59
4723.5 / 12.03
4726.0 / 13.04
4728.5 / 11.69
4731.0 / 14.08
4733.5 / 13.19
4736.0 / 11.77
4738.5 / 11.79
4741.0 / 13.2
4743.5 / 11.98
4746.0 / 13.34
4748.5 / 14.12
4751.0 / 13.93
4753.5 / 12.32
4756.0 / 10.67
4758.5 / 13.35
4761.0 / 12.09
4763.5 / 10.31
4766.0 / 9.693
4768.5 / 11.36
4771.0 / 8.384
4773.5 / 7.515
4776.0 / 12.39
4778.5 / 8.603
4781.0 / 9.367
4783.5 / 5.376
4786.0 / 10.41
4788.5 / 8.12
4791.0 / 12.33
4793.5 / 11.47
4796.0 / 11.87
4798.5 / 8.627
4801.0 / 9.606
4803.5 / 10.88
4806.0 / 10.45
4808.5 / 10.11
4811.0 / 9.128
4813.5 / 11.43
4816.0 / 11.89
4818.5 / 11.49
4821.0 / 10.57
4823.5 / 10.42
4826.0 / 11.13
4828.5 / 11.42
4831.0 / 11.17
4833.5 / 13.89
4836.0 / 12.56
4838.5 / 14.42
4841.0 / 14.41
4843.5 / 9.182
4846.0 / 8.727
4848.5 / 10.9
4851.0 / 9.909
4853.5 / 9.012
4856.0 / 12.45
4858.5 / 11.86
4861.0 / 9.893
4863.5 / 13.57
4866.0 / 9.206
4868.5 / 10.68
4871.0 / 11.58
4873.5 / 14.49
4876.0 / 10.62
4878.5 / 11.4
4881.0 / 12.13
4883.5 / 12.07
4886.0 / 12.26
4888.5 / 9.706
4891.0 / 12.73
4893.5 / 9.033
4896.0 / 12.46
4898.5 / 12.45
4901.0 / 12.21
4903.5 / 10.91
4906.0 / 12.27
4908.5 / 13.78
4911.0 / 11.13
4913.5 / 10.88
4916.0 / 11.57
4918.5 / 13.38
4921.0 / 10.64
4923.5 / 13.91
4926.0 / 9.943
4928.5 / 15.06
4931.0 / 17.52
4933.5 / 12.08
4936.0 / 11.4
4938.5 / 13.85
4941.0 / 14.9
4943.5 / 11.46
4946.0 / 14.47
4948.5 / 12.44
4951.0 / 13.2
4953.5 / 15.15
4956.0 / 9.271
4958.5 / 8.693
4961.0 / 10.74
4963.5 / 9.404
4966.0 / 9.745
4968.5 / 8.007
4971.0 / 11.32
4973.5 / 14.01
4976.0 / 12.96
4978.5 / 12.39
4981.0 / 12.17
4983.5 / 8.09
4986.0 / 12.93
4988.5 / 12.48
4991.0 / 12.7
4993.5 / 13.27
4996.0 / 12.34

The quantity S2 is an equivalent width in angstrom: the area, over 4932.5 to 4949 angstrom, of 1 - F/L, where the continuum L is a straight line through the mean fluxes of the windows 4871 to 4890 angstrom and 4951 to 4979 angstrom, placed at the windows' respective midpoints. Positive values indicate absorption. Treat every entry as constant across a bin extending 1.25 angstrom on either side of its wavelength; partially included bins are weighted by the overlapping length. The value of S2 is -2.42 angstrom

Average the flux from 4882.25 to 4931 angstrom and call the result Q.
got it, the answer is 12.1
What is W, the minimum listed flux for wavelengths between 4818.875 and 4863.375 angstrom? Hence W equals 8.727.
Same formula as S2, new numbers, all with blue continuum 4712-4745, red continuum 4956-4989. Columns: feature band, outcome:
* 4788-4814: 3.5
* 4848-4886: 0.8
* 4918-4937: -3.1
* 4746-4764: -0.3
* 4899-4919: -1.2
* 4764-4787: 5.6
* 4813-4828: 0.9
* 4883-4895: 0.3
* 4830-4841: -1.3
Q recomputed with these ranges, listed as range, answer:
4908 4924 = 12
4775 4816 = 10.1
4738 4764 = 12.5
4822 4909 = 11.5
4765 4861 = 10.6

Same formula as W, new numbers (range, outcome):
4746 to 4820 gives 5.376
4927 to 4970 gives 8.007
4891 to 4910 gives 9.033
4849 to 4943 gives 9.012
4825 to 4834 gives 11.13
